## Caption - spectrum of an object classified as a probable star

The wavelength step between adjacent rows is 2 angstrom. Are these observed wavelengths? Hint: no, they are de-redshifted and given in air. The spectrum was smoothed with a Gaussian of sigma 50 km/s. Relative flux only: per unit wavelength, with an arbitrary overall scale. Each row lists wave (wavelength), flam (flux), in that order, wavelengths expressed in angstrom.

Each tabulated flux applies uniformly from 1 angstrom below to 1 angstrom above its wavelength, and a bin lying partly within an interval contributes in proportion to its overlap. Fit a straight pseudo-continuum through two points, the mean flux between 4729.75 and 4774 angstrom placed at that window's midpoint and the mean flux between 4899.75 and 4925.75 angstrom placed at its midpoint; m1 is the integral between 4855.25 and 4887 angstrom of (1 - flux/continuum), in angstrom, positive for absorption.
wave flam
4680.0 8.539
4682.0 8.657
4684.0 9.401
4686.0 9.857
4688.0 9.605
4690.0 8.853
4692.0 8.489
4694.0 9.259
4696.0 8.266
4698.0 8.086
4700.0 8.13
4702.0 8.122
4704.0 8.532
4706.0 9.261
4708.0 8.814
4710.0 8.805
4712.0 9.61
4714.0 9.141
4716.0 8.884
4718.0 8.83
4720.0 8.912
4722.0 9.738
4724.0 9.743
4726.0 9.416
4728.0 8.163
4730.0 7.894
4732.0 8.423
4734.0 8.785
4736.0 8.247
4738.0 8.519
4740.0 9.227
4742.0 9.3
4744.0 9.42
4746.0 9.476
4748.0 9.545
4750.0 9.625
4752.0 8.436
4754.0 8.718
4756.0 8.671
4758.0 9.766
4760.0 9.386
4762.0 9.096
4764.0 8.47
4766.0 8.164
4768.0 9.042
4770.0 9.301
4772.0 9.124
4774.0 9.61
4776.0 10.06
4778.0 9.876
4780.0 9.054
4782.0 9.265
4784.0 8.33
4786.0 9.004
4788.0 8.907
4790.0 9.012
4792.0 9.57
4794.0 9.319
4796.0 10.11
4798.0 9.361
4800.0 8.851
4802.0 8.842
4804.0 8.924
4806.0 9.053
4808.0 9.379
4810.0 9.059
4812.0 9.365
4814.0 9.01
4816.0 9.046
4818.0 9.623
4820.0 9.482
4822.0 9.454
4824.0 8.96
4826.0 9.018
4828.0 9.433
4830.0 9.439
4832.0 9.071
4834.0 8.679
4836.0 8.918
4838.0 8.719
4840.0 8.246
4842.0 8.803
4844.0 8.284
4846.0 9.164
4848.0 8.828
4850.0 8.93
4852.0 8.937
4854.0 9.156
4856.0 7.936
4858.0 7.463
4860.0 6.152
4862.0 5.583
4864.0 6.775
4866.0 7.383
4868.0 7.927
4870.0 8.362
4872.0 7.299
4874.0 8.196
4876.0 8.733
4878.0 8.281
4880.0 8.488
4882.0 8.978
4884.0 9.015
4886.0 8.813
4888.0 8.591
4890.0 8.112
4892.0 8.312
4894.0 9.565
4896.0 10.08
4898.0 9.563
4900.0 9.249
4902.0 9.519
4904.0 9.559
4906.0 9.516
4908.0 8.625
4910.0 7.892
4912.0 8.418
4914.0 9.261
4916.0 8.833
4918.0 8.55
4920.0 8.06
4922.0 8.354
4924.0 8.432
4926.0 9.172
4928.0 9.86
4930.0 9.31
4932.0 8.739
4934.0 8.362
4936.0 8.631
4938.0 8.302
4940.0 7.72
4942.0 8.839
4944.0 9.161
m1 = 3.59 angstrom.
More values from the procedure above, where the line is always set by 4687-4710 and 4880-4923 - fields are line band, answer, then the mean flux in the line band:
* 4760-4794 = -1.4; 9.13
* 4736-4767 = -1.0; 9.03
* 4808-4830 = -1.1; 9.26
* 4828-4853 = -0.1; 8.86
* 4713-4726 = -0.8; 9.22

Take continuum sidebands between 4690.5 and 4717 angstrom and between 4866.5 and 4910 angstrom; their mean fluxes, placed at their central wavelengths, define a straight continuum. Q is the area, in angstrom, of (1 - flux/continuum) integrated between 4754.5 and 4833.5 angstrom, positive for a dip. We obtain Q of -4.0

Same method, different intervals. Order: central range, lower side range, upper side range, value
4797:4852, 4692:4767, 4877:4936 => -1.0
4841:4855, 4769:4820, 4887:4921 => 0.3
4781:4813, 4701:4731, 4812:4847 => -0.5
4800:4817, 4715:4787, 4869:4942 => -0.3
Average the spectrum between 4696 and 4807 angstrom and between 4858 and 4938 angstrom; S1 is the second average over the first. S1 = 0.94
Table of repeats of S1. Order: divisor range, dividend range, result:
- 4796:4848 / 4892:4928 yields 0.99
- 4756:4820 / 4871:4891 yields 0.92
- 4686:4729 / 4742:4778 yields 1.03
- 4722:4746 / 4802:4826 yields 1.03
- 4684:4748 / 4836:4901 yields 0.94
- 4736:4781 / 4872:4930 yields 0.97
